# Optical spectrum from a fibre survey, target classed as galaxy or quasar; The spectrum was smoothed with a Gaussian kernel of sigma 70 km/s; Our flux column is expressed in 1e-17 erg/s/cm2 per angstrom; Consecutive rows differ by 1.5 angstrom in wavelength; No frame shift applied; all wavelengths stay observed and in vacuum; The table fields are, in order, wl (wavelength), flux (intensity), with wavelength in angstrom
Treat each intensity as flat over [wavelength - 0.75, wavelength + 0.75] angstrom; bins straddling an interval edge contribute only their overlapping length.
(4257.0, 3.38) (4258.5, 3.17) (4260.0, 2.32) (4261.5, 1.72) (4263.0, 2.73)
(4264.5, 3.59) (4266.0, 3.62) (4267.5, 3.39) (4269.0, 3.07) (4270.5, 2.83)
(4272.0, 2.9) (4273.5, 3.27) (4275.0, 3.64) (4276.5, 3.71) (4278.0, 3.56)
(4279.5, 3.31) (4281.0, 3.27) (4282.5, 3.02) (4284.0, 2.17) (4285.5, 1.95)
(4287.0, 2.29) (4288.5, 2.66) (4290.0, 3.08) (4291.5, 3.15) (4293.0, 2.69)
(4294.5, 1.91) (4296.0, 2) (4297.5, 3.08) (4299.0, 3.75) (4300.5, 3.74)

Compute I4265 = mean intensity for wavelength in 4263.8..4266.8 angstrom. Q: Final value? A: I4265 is 3.6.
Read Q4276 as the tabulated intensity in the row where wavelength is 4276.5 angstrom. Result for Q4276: 3.71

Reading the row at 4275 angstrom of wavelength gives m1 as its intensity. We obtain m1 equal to 3.64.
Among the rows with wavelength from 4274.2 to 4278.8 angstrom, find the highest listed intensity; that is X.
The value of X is 3.71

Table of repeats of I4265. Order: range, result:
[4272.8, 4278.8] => 3.55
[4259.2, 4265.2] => 2.59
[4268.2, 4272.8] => 2.94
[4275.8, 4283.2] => 3.37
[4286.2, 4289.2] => 2.46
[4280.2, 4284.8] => 2.82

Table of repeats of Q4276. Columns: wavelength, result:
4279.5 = 3.31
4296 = 2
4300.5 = 3.74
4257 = 3.38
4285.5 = 1.95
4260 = 2.32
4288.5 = 2.66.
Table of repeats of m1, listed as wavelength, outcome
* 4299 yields 3.75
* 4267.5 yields 3.39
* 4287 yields 2.29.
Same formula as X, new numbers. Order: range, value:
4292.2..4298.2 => 3.08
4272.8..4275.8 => 3.64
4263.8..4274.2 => 3.62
